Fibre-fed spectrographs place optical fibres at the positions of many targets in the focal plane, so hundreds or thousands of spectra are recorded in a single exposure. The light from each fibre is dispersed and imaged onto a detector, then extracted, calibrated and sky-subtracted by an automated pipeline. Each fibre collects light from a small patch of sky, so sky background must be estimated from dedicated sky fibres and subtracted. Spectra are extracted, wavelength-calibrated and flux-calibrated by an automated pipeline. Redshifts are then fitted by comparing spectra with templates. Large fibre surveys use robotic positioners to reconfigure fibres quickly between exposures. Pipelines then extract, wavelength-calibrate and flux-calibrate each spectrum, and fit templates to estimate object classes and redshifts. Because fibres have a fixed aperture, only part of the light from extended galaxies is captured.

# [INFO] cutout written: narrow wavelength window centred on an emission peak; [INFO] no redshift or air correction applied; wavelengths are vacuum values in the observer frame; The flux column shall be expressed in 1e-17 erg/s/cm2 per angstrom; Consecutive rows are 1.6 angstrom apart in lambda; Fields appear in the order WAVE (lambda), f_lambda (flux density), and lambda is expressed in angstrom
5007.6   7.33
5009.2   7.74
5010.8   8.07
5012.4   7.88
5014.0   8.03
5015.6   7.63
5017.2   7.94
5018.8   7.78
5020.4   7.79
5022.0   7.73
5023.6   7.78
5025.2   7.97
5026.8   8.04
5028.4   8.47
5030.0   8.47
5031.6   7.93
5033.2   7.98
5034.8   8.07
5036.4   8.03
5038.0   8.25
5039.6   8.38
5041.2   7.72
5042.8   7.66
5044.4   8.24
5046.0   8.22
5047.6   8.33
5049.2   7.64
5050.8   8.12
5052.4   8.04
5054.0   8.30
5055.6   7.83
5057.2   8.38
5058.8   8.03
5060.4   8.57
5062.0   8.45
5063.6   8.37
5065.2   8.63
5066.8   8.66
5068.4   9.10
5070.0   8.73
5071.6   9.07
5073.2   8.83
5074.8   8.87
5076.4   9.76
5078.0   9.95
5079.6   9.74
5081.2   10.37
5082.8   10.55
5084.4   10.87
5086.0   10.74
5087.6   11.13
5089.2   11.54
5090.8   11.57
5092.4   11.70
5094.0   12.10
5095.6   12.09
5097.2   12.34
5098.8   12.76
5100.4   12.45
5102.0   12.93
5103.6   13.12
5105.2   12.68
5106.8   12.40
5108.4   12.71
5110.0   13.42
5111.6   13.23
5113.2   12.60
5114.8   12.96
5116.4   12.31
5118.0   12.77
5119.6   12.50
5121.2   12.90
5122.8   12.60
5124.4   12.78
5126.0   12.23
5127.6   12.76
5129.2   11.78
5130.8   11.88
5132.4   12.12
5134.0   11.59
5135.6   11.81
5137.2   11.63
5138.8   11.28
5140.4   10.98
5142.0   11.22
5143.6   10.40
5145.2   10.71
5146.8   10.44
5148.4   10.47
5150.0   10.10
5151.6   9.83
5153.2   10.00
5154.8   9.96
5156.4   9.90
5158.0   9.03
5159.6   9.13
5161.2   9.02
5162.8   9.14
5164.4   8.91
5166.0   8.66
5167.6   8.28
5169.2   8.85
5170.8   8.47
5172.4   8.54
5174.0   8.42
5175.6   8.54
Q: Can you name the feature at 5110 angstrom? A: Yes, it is Mg II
